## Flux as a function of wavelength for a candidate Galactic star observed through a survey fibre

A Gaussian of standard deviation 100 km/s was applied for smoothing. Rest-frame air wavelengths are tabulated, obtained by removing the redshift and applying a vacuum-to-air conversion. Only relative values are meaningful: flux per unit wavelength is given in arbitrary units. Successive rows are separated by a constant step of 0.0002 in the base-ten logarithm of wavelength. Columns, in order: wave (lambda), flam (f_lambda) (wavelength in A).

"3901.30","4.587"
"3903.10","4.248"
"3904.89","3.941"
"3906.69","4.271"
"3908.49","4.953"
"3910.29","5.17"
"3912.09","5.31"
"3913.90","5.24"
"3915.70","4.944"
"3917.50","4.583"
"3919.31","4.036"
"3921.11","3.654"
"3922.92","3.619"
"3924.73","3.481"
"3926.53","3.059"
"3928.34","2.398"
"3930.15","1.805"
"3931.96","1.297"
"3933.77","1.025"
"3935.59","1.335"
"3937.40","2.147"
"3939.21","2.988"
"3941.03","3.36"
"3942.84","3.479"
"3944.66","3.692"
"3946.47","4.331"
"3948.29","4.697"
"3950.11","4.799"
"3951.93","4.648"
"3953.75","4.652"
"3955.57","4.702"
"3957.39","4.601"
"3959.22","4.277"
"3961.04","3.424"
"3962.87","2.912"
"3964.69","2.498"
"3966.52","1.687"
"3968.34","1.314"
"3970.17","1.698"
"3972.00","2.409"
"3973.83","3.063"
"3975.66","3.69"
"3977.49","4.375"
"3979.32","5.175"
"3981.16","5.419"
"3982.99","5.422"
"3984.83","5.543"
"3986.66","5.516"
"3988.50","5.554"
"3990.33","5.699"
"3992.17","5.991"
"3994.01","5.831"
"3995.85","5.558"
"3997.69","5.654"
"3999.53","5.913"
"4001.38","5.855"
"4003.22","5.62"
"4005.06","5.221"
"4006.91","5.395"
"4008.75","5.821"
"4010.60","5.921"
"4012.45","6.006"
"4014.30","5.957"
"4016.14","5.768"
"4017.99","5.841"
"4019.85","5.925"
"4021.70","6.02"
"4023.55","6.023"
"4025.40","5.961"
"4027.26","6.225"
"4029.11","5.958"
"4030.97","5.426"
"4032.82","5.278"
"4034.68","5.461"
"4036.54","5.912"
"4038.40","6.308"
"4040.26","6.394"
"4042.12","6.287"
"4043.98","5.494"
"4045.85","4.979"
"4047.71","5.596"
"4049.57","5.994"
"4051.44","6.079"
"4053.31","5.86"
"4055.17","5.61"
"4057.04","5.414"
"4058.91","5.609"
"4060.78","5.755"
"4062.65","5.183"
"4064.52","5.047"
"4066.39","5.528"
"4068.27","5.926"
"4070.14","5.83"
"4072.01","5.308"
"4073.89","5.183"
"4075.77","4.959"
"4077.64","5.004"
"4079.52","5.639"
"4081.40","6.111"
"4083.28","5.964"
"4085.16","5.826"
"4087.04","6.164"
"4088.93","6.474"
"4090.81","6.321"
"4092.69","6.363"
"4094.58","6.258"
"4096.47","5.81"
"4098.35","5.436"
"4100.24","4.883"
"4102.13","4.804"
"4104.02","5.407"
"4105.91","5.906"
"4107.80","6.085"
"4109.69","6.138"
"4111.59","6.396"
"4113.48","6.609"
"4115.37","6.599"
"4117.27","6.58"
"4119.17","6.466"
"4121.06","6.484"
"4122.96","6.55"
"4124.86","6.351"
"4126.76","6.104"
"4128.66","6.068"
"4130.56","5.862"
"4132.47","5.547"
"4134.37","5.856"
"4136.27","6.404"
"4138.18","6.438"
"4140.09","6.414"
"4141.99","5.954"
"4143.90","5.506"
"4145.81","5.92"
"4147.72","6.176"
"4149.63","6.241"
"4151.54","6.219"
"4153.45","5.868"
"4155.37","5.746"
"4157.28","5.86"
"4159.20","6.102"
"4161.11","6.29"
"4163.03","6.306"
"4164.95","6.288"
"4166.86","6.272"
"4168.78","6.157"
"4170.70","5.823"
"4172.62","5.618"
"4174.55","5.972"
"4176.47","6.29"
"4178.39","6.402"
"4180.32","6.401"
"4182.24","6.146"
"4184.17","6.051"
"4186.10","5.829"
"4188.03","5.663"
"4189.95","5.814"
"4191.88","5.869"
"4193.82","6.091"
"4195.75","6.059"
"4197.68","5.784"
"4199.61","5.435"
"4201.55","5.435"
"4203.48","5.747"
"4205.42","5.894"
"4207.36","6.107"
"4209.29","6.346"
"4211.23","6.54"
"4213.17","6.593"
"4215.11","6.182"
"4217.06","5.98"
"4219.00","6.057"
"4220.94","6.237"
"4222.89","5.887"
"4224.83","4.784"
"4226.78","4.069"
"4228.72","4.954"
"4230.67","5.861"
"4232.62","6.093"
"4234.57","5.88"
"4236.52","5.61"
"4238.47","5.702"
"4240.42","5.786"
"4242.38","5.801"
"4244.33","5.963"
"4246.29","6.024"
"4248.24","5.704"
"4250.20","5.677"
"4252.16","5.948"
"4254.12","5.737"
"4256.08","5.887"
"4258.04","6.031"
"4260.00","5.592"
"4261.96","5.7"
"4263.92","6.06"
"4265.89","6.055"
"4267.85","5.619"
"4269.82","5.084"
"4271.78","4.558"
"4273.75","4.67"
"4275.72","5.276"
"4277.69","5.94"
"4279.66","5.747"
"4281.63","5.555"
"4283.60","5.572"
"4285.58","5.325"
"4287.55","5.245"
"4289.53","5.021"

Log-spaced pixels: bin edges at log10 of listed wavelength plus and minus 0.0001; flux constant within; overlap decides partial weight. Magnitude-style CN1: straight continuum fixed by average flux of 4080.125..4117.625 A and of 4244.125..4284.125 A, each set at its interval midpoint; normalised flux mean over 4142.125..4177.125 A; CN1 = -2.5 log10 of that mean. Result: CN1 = -0.031 mag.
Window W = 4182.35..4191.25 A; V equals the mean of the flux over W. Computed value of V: 5.87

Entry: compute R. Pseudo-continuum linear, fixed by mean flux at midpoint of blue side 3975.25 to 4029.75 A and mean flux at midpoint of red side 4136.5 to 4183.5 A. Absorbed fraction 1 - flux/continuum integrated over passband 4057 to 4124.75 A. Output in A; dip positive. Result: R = 0.7 A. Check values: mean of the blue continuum 5.65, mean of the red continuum 6.1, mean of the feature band 5.85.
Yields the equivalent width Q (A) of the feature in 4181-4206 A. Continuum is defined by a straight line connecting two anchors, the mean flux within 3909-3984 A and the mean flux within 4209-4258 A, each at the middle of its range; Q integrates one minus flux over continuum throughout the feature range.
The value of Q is -1.6 A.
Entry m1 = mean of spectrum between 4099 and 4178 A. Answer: 6.06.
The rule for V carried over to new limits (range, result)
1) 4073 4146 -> 5.97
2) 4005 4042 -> 5.87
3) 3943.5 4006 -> 4.45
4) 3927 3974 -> 3.05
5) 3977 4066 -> 5.69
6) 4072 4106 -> 5.68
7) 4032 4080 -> 5.6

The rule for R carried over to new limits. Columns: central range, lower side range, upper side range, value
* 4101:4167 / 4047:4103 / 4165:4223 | -2.9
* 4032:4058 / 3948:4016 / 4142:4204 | -3.3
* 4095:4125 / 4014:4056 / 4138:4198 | -0.4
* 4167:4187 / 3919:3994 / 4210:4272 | -3.0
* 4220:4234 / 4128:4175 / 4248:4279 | 0.8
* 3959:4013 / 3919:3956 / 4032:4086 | -4.3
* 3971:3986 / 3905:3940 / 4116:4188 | -1.0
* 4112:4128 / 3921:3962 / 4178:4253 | -4.7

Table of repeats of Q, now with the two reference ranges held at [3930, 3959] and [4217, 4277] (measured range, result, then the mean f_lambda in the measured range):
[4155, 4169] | -3.2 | 6.15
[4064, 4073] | -2.6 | 5.55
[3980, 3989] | -4.3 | 5.48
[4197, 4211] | -1.5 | 5.86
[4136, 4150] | -3.6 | 6.11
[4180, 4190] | -1.6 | 5.98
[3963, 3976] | 4.6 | 2.31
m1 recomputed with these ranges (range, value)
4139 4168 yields 6.08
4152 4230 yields 5.92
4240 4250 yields 5.84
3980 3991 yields 5.51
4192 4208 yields 5.81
